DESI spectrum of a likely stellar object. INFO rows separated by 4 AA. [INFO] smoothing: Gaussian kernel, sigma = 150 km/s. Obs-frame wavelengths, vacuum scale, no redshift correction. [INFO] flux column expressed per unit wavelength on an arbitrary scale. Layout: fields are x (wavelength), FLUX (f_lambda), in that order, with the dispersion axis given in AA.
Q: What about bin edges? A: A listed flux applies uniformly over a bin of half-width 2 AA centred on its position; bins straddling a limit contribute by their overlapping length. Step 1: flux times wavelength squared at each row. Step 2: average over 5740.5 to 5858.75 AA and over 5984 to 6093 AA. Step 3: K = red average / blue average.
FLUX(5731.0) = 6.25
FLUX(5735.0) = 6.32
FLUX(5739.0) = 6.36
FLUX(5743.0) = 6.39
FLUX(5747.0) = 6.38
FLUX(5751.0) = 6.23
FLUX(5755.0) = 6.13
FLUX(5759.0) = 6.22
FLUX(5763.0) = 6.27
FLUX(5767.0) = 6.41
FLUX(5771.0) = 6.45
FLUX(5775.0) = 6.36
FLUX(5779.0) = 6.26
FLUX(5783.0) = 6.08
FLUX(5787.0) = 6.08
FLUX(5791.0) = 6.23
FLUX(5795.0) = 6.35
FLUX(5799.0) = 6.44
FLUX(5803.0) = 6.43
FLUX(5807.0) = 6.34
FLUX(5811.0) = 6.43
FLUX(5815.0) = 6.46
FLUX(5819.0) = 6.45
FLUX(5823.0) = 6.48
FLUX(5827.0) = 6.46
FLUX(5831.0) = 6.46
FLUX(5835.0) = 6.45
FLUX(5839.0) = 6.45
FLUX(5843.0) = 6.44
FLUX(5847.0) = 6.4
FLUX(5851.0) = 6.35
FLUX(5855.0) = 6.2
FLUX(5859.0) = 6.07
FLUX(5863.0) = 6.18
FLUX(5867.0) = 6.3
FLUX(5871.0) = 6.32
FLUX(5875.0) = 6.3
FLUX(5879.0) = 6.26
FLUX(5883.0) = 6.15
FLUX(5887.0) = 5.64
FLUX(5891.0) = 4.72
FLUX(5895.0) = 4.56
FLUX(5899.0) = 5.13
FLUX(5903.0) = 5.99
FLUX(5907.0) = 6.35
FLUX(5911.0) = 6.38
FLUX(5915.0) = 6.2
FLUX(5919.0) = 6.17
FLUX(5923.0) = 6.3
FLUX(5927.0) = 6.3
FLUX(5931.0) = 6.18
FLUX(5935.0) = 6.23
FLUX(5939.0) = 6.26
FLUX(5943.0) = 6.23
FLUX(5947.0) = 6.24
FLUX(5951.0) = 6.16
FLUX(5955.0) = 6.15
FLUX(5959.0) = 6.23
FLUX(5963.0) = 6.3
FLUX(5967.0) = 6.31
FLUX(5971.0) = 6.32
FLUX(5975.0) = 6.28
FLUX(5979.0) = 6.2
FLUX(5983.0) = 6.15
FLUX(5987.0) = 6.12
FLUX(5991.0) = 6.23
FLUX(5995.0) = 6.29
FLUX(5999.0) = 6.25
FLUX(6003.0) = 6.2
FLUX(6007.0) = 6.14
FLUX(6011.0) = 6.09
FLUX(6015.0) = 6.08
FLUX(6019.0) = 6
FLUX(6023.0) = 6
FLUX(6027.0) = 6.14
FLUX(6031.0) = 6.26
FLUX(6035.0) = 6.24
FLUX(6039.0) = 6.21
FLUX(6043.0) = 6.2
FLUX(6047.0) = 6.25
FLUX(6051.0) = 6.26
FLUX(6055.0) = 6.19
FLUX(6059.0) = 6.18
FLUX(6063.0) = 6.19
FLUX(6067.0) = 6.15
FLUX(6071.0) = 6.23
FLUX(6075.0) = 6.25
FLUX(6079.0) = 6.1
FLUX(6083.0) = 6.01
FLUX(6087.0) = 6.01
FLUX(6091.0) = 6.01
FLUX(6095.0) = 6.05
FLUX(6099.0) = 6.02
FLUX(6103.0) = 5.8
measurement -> 1.05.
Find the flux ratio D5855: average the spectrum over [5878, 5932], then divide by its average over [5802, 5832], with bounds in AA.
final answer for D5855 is 0.91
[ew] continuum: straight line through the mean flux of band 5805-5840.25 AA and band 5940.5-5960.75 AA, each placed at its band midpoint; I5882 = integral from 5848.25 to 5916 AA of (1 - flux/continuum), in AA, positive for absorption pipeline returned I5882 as 4.10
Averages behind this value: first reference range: 6.44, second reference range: 6.2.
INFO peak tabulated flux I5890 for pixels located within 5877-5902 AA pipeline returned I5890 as 6.26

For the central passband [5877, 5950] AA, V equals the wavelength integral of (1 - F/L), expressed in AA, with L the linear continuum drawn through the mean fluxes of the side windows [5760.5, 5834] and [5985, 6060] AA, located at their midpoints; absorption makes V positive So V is 3.5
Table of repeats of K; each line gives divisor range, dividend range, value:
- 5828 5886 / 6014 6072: 1.04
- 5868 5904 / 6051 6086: 1.15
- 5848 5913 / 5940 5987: 1.08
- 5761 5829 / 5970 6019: 1.04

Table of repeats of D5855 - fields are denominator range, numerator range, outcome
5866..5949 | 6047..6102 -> 1.02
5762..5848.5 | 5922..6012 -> 0.98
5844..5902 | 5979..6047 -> 1.04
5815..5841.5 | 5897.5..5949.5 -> 0.95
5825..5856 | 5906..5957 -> 0.97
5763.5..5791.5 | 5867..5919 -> 0.94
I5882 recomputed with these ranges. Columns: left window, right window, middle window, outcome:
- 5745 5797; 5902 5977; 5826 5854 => -0.73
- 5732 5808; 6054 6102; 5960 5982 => -0.35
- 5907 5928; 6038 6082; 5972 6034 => 0.62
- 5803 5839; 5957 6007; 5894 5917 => 1.86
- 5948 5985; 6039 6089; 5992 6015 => 0.09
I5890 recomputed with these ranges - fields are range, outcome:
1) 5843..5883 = 6.44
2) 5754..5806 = 6.45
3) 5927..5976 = 6.32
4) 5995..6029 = 6.29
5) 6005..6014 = 6.14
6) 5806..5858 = 6.48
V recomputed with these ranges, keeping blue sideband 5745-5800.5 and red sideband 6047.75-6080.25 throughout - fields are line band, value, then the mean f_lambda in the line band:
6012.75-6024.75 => 0.4 AA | 6.03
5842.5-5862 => -0.1 AA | 6.27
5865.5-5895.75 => 2.1 AA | 5.82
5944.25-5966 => 0.0 AA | 6.22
